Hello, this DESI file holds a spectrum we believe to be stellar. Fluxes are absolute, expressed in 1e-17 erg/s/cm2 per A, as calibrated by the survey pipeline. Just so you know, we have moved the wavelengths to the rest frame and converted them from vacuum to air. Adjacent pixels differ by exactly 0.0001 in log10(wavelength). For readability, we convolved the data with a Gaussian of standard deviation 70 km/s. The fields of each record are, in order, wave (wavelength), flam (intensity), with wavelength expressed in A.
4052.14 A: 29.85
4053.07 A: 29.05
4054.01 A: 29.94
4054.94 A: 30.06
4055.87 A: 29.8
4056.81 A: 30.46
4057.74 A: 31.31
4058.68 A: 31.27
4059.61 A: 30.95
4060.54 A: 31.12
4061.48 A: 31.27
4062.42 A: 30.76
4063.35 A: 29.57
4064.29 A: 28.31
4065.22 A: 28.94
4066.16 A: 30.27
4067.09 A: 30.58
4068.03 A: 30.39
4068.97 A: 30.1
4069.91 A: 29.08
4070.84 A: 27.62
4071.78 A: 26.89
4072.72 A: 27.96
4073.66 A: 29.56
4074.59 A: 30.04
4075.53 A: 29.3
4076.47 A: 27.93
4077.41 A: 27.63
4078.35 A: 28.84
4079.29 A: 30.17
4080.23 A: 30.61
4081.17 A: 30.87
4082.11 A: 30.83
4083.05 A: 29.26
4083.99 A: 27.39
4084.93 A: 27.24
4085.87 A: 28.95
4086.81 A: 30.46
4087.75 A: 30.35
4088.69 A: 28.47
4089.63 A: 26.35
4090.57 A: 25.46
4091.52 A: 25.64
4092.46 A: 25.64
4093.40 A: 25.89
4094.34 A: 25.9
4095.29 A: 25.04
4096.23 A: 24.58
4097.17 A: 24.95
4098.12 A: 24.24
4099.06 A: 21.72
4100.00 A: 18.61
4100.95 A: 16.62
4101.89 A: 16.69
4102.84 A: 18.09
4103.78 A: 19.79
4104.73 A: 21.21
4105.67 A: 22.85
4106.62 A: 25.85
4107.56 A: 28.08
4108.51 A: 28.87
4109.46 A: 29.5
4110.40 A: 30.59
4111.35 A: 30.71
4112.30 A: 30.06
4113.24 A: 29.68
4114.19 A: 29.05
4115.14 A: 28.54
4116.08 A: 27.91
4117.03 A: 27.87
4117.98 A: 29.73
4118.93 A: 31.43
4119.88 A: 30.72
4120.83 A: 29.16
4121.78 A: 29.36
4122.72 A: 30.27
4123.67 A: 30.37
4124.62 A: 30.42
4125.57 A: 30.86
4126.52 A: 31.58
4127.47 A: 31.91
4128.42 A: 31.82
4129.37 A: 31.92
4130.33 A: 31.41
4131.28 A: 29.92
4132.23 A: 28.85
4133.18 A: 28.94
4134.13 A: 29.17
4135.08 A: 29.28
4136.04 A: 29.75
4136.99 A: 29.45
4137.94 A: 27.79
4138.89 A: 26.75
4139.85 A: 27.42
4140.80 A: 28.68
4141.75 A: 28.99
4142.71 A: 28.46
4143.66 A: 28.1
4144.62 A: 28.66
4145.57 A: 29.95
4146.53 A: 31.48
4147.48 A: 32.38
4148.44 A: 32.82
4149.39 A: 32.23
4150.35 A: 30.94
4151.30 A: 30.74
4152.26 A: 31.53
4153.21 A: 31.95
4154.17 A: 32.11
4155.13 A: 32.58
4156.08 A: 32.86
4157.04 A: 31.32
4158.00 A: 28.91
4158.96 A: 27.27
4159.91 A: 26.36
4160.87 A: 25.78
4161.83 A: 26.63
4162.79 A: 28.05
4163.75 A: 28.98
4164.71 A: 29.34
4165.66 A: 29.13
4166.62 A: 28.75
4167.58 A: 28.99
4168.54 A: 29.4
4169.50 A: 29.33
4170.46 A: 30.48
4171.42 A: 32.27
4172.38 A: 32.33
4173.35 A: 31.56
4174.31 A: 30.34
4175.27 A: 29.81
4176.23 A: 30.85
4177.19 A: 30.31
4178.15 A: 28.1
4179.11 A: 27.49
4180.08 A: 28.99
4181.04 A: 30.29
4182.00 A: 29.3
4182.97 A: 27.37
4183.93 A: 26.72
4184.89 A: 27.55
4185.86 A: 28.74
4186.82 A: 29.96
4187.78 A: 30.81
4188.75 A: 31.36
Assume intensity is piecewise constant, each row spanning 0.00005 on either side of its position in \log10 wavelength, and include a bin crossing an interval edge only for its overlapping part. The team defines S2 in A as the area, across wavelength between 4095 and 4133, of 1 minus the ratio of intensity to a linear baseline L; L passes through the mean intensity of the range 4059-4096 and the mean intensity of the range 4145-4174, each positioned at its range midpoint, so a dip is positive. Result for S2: 2.7 A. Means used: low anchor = 28.7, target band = 27.3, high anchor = 30.2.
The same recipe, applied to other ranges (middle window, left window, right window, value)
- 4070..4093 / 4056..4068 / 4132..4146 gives 1.1 A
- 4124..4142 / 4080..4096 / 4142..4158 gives 0.2 A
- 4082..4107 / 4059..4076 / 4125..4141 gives 4.2 A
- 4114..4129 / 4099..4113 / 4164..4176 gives -2.6 A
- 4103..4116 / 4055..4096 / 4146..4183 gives 1.0 A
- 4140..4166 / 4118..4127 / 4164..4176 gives 0.4 A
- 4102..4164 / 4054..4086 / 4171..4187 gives 1.0 A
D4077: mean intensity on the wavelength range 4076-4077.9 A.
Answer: 27.7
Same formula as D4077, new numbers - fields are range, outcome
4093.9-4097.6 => 25.1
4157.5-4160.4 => 27.5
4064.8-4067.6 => 29.9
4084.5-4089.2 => 29.1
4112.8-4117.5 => 28.6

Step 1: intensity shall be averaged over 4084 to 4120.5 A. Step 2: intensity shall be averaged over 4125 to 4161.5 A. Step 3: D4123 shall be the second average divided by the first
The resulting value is 1.15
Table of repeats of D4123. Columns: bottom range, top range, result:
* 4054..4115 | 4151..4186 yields 1.07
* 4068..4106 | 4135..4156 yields 1.15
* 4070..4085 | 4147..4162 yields 1.05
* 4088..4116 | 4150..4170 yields 1.17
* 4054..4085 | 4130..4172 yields 1.00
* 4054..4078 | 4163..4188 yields 0.99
